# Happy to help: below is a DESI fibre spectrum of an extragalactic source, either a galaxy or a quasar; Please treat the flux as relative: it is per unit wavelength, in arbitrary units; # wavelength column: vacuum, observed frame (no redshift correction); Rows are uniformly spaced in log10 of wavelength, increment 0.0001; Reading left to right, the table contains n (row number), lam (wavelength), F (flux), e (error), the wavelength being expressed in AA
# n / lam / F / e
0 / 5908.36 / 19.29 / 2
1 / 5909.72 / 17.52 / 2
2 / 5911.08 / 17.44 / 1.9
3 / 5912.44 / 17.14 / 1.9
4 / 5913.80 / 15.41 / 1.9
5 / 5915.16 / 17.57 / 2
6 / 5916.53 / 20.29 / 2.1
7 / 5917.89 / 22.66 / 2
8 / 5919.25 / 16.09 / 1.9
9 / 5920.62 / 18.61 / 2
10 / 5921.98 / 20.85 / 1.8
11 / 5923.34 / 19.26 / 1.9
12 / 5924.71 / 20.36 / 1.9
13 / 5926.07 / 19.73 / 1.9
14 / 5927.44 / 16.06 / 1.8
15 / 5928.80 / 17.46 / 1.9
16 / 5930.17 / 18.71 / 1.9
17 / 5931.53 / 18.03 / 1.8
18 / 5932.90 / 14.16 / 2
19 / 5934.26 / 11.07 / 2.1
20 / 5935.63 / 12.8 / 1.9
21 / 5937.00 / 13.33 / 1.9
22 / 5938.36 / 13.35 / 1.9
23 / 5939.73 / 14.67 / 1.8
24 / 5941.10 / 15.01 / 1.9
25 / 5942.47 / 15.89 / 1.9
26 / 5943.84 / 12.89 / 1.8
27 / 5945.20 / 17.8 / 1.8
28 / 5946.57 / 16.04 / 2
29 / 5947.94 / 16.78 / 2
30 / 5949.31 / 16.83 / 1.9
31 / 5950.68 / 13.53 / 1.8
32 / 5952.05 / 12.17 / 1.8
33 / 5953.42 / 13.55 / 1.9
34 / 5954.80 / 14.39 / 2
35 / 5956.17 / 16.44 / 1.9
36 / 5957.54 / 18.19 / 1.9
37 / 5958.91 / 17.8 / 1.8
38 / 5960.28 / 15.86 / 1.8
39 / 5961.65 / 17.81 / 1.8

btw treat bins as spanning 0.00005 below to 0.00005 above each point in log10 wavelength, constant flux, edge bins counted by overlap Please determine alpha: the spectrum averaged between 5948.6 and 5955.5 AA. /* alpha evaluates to 14.1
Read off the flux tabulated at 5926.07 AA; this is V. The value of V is 19.73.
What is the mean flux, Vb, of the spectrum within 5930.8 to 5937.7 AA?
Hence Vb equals 13.9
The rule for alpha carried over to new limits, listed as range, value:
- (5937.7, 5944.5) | 14.4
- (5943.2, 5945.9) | 15.4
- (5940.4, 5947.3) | 15.5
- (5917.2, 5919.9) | 19.5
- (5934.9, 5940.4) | 13.5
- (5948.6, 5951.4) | 15.2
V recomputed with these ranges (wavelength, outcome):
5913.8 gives 15.41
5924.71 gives 20.36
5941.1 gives 15.01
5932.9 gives 14.16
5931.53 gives 18.03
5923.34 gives 19.26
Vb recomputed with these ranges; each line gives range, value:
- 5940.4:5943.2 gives 15.4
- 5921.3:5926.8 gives 20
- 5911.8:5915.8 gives 16.7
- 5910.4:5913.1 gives 17.3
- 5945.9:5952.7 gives 15.1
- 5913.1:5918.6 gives 19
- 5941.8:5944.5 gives 14.4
